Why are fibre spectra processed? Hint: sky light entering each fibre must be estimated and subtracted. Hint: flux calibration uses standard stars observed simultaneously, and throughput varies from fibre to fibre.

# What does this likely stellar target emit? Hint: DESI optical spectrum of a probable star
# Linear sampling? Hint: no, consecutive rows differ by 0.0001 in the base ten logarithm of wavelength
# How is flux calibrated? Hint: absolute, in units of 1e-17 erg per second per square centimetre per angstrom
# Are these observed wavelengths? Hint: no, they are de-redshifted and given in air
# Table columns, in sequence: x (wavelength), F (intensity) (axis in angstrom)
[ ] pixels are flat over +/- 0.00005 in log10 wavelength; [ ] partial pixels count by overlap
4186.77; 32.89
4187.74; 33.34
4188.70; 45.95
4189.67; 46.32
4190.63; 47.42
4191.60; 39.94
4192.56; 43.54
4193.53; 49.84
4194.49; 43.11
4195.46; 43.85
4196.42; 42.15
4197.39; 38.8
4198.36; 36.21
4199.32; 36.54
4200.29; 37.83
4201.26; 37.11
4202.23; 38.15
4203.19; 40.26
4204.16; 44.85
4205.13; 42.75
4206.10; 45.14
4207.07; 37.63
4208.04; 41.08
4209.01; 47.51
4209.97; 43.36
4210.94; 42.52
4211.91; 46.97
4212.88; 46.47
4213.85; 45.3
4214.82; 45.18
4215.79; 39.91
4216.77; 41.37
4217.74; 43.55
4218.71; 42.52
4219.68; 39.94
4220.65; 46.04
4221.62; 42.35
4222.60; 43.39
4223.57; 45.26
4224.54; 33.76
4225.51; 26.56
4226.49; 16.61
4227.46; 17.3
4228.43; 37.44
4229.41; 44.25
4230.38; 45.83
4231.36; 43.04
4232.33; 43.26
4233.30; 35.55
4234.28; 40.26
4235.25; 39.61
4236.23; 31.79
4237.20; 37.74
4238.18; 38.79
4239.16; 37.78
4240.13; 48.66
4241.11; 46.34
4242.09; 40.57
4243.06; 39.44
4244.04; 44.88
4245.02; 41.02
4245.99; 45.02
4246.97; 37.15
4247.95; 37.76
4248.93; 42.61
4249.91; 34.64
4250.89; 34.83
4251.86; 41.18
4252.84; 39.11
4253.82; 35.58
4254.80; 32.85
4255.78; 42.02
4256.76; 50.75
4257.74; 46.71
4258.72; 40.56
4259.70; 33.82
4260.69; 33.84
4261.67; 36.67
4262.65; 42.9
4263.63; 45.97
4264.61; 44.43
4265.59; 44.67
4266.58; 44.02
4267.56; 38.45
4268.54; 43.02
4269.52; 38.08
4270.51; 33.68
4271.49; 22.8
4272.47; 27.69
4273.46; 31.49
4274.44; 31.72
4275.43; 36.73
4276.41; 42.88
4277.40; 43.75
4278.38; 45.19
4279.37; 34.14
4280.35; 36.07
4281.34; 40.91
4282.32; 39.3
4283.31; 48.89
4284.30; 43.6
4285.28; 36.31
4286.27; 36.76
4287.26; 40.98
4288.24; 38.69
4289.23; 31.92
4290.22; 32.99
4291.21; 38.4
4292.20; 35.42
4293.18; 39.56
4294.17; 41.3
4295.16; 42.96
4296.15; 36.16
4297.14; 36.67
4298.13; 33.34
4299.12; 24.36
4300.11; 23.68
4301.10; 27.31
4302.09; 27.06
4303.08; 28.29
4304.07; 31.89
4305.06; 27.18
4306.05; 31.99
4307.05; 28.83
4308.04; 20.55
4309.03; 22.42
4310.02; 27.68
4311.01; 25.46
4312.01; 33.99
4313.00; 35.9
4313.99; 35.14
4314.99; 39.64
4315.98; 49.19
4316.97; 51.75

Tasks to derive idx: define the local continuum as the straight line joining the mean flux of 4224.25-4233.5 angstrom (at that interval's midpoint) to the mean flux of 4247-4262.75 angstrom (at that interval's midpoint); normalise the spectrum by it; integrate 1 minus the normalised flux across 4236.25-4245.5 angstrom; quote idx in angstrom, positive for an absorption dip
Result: -1.2 angstrom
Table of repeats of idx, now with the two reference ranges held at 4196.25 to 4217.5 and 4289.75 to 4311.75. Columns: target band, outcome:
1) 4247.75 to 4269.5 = -2.72 angstrom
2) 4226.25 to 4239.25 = 0.68 angstrom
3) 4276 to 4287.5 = -2.59 angstrom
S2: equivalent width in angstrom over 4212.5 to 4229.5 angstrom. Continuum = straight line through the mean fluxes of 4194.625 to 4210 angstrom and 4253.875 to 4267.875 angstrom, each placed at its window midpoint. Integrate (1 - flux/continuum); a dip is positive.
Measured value 0.98 angstrom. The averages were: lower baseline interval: 40.8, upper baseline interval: 41.1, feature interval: 38.5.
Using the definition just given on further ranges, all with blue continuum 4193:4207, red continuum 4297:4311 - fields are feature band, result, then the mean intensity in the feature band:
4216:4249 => -2.2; 39.3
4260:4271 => -2.6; 40.4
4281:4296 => -4.8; 39.1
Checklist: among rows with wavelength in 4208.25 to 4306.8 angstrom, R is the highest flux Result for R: 50.75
